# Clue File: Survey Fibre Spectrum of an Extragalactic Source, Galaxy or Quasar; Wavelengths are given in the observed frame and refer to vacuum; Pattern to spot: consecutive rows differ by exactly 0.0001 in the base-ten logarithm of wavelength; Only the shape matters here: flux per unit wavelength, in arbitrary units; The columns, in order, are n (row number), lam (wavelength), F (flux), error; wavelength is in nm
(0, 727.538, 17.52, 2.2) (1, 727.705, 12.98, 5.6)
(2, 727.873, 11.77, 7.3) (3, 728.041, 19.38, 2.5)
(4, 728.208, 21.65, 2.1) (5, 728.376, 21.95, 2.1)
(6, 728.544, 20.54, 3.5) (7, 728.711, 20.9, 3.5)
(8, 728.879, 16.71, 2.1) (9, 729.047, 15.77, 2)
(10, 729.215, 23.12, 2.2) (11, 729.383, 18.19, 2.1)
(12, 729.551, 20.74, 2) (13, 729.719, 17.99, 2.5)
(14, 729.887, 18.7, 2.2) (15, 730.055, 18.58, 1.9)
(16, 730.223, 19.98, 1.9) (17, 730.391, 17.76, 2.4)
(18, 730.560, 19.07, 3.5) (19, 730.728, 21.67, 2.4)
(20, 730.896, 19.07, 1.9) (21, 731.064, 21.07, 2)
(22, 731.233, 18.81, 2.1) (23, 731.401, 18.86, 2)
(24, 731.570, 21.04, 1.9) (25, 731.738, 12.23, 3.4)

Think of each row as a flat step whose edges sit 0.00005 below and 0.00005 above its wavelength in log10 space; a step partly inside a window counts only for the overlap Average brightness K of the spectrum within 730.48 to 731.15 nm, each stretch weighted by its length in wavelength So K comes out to 20.2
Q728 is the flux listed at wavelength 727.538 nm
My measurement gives 17.52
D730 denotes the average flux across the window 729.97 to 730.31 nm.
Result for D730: 19.3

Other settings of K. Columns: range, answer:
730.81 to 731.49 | 19.5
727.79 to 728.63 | 19.1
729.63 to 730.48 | 18.6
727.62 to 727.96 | 12.5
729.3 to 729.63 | 19.4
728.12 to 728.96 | 20.4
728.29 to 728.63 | 21.3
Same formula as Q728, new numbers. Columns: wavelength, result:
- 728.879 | 16.71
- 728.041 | 19.38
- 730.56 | 19.07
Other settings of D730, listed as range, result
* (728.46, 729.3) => 19.4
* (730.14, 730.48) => 18.8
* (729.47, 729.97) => 19.1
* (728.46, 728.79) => 20.8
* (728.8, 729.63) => 18.9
